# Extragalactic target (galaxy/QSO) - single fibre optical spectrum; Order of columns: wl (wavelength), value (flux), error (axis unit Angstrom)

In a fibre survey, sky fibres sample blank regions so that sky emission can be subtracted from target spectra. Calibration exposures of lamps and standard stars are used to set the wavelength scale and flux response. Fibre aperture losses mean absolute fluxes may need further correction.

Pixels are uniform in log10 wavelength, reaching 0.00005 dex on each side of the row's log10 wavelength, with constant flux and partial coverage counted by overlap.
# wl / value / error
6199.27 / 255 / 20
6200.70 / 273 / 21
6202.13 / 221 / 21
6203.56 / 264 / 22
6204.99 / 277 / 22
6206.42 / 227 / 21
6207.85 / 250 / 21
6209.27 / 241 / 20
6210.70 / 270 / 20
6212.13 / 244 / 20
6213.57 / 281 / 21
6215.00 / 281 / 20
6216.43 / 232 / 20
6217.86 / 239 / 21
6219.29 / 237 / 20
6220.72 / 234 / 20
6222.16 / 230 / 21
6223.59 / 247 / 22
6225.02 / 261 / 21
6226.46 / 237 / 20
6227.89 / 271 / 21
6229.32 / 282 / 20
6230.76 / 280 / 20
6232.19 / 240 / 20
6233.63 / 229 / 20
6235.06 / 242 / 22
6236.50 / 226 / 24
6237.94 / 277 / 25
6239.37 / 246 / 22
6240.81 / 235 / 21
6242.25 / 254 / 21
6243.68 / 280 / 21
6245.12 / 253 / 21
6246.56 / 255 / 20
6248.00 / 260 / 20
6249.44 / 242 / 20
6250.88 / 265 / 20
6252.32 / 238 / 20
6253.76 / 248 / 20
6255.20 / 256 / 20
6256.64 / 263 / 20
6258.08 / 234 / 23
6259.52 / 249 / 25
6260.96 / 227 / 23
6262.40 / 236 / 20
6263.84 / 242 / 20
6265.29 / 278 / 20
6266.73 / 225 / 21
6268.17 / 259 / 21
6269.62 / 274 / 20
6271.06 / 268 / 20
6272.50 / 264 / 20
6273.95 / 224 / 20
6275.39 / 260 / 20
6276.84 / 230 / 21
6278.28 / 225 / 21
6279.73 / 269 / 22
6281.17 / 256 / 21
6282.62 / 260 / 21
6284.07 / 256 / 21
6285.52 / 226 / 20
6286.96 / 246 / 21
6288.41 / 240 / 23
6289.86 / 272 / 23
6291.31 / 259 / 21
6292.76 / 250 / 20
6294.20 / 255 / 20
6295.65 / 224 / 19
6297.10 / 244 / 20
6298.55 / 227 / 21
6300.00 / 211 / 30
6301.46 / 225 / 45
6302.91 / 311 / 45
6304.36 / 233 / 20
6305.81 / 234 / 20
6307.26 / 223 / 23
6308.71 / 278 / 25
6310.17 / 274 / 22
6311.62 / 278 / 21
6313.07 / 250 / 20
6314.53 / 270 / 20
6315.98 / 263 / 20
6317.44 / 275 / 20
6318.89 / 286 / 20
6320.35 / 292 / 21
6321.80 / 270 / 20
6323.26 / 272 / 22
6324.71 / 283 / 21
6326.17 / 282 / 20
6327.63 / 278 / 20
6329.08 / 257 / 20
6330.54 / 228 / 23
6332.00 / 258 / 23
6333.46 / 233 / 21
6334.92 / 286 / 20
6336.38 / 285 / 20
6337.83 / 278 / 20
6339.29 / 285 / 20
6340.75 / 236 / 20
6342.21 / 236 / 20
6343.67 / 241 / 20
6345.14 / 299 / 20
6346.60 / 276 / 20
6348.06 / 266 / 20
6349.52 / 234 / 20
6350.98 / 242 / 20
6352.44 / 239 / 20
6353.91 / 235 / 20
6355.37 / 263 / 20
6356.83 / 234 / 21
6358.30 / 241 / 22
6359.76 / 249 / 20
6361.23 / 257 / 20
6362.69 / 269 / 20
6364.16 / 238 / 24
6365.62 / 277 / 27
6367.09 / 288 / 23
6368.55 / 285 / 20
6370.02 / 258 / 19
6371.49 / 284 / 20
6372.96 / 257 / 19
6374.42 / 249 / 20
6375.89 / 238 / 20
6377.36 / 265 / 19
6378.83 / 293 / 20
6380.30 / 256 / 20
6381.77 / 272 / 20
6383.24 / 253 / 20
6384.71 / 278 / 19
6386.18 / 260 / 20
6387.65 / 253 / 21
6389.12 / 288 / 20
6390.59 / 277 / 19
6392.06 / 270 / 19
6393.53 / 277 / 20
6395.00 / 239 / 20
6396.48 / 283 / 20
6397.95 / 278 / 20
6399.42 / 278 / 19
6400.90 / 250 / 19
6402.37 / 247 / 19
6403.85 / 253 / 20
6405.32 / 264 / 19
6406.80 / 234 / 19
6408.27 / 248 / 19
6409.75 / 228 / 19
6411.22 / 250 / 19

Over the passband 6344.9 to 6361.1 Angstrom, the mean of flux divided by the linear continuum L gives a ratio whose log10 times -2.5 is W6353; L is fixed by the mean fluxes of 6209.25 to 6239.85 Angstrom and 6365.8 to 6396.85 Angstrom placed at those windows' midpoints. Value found 0.06 mag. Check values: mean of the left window 251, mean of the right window 268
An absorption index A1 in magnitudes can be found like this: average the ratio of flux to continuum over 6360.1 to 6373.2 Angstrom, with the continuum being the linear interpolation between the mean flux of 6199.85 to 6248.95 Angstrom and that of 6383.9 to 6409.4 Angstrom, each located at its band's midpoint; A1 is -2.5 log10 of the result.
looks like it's -0.028 mag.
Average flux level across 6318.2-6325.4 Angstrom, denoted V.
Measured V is 281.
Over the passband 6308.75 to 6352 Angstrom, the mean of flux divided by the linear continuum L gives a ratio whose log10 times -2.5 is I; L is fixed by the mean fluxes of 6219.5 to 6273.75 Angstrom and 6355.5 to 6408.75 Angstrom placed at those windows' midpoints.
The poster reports -0.03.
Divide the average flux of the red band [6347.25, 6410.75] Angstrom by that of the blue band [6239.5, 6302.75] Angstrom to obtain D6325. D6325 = 1.0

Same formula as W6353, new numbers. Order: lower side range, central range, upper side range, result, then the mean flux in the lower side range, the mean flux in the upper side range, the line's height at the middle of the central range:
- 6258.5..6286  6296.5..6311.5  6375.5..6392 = 0.03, 249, 267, 254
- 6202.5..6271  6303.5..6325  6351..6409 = -0.04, 251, 261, 256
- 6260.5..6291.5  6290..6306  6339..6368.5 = 0.03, 250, 256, 251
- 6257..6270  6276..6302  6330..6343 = 0.03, 247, 259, 251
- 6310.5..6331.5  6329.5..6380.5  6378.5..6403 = 0.04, 270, 267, 269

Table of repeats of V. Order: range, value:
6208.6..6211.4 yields 256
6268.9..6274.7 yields 258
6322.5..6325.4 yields 278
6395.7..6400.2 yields 279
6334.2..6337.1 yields 285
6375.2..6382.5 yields 265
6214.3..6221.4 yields 245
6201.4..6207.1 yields 247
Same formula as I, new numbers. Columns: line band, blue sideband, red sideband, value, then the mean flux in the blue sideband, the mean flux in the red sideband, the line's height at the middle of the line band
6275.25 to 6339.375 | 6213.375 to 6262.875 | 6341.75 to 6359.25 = -0.030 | 250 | 251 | 251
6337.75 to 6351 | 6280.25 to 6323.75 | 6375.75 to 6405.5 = 0.005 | 255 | 266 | 260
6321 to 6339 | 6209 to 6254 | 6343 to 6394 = -0.038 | 252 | 262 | 259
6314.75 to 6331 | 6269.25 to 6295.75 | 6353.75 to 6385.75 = -0.068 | 251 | 261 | 256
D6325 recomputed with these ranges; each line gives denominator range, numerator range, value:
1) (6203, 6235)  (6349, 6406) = 1.03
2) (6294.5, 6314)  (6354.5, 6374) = 1.06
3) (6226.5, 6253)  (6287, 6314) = 0.98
